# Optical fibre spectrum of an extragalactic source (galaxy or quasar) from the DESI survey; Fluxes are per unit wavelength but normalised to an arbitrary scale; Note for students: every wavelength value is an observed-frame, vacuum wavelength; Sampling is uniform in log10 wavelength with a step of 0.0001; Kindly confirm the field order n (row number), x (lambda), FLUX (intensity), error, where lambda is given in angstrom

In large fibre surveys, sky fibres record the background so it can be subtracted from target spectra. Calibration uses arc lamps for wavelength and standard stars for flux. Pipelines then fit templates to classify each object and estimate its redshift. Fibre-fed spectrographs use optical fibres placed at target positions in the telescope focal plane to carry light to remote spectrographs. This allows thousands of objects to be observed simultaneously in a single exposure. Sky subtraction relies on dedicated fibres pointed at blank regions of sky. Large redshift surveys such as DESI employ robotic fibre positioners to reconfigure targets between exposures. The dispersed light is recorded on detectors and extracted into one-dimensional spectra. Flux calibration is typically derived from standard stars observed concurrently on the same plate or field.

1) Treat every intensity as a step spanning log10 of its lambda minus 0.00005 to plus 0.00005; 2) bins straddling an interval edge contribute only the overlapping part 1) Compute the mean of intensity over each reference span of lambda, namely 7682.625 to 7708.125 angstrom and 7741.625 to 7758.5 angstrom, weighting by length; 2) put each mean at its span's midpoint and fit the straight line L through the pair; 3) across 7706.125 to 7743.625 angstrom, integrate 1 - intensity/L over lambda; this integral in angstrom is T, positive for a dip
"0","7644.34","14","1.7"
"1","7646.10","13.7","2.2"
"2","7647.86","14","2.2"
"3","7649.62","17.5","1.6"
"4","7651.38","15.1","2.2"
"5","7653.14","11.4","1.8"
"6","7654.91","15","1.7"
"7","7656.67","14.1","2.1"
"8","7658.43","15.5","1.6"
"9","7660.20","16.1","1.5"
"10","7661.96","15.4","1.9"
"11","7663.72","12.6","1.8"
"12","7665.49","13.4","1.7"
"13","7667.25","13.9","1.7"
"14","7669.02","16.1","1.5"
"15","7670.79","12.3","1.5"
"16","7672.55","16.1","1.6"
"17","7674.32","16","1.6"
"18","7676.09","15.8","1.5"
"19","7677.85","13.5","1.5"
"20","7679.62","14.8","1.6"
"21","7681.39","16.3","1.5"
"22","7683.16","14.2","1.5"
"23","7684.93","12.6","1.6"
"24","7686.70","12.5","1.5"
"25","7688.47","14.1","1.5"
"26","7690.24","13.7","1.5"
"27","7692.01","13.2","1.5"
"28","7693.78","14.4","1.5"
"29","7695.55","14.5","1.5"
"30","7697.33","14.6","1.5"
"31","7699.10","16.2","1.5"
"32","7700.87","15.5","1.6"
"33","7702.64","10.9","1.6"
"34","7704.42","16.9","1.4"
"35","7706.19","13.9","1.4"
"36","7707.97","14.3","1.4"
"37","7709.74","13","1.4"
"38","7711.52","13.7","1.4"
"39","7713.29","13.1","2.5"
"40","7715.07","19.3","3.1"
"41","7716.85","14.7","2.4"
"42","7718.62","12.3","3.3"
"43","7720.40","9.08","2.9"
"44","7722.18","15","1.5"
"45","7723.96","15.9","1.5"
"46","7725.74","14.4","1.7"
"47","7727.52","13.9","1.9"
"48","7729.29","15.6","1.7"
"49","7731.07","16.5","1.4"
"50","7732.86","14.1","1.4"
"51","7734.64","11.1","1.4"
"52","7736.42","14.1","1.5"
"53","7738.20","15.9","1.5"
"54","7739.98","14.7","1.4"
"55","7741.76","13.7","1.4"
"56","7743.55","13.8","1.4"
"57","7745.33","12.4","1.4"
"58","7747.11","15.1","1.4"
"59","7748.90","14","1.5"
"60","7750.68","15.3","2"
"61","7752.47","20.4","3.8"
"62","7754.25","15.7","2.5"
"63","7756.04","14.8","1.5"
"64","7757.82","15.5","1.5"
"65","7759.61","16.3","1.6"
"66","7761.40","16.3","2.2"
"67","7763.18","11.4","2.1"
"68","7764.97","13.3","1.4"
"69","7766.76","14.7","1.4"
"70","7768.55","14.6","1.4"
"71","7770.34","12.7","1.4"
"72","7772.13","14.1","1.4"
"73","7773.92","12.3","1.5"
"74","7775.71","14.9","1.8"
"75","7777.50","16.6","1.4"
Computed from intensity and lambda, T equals 1.1 angstrom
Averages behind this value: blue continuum 14.1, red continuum 15.1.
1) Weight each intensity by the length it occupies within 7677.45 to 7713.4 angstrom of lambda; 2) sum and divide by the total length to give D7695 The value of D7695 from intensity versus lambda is 14.1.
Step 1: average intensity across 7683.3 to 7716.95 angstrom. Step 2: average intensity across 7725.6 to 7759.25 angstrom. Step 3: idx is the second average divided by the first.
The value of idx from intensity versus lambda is 1.0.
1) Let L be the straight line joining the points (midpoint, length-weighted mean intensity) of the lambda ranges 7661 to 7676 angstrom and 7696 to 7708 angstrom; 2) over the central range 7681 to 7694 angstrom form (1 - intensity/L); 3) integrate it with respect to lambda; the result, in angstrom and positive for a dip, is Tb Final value 0.7 angstrom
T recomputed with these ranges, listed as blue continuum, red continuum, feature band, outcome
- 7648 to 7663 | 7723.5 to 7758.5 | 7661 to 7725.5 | 2.7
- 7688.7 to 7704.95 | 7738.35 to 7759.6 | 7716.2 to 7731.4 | 0.7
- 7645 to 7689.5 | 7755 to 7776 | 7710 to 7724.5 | 0.3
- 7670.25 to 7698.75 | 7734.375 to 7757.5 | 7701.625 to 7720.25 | 0.7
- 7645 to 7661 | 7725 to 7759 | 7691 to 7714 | 0.9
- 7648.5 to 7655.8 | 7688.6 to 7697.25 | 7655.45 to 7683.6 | -0.7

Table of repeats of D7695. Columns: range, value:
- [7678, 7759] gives 14.4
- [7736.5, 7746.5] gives 14.1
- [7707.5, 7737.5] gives 14.1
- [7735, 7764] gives 14.9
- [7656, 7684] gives 14.8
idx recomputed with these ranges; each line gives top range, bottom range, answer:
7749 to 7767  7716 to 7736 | 1.11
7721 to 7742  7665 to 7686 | 1.00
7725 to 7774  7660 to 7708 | 1.01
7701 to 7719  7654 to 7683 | 0.97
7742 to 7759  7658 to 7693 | 1.05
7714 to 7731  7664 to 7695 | 1.02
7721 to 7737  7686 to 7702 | 1.01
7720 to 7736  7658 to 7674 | 0.96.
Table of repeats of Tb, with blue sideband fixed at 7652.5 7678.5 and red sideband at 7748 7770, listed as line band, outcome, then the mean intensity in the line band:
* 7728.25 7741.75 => 0.42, 14.5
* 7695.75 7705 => 0.01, 14.7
